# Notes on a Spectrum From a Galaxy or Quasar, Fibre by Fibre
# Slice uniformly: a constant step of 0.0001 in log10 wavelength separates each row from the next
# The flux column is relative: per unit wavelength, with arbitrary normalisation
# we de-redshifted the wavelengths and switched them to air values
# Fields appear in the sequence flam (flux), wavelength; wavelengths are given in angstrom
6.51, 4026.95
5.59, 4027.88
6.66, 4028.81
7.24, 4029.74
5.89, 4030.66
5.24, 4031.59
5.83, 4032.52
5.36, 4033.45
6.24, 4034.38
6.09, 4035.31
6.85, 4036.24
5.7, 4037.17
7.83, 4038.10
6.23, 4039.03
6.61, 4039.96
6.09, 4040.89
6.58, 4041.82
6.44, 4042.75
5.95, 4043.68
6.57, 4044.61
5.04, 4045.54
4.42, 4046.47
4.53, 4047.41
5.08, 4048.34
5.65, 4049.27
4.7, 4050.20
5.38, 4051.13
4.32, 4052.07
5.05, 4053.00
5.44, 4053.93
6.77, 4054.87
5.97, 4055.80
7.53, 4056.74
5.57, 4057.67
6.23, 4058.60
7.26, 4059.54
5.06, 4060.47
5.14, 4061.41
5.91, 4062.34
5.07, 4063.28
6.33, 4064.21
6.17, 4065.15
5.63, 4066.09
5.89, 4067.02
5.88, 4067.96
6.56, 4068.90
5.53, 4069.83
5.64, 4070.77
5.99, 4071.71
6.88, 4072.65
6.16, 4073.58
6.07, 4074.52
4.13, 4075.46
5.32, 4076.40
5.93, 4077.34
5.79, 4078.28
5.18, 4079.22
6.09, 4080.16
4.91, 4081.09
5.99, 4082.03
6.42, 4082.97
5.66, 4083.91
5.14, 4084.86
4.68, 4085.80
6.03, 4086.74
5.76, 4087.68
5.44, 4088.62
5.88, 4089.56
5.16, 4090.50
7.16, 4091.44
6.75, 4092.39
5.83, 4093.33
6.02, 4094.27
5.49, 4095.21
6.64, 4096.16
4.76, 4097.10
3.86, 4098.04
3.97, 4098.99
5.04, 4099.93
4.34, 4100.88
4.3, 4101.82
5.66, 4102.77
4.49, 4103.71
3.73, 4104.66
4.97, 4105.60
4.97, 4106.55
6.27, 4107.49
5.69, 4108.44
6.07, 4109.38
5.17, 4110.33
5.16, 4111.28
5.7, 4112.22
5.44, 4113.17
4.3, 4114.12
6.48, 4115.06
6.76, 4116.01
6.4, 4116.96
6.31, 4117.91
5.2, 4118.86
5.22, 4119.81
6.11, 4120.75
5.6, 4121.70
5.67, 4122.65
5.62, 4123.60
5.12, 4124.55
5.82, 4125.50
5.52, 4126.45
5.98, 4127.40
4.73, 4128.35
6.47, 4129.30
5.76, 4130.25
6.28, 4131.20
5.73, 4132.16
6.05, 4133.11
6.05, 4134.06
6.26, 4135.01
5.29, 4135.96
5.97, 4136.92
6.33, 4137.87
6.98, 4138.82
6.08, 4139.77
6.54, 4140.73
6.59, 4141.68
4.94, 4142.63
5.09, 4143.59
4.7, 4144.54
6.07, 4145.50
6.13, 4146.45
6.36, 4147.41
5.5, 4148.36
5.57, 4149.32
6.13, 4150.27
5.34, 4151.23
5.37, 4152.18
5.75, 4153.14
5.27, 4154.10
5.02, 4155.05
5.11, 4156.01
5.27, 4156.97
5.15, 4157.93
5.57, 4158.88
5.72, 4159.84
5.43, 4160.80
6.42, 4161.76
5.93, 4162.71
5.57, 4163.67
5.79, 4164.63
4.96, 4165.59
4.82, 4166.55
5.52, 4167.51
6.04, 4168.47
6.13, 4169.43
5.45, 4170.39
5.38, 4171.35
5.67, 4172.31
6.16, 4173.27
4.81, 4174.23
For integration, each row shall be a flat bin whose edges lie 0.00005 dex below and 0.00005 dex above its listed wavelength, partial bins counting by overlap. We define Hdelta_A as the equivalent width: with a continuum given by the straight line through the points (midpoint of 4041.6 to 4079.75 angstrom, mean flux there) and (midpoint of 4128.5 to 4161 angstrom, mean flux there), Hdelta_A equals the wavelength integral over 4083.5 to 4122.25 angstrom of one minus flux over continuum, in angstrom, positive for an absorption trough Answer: 1.9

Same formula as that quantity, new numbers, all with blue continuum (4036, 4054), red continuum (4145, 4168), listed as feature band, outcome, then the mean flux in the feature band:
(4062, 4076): -0.4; 5.85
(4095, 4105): 1.6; 4.74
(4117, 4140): -1.0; 5.85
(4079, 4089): 0.1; 5.59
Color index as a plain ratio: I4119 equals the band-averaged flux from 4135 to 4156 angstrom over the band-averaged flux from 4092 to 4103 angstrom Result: 1.1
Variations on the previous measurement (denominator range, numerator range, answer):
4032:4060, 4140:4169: 0.95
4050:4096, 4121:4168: 0.98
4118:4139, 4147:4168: 0.95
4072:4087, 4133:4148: 1.06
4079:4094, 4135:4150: 1.02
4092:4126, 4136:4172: 1.05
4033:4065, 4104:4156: 0.97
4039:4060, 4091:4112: 0.91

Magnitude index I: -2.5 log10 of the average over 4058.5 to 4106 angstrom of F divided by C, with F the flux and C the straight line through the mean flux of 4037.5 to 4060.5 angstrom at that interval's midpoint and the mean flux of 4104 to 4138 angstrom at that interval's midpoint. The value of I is 0.04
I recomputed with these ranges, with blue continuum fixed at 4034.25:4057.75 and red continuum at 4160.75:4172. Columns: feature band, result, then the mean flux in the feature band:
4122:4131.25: 0.01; 5.67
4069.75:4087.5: 0.03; 5.66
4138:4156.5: -0.01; 5.72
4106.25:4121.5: 0.00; 5.71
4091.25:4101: 0.07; 5.43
